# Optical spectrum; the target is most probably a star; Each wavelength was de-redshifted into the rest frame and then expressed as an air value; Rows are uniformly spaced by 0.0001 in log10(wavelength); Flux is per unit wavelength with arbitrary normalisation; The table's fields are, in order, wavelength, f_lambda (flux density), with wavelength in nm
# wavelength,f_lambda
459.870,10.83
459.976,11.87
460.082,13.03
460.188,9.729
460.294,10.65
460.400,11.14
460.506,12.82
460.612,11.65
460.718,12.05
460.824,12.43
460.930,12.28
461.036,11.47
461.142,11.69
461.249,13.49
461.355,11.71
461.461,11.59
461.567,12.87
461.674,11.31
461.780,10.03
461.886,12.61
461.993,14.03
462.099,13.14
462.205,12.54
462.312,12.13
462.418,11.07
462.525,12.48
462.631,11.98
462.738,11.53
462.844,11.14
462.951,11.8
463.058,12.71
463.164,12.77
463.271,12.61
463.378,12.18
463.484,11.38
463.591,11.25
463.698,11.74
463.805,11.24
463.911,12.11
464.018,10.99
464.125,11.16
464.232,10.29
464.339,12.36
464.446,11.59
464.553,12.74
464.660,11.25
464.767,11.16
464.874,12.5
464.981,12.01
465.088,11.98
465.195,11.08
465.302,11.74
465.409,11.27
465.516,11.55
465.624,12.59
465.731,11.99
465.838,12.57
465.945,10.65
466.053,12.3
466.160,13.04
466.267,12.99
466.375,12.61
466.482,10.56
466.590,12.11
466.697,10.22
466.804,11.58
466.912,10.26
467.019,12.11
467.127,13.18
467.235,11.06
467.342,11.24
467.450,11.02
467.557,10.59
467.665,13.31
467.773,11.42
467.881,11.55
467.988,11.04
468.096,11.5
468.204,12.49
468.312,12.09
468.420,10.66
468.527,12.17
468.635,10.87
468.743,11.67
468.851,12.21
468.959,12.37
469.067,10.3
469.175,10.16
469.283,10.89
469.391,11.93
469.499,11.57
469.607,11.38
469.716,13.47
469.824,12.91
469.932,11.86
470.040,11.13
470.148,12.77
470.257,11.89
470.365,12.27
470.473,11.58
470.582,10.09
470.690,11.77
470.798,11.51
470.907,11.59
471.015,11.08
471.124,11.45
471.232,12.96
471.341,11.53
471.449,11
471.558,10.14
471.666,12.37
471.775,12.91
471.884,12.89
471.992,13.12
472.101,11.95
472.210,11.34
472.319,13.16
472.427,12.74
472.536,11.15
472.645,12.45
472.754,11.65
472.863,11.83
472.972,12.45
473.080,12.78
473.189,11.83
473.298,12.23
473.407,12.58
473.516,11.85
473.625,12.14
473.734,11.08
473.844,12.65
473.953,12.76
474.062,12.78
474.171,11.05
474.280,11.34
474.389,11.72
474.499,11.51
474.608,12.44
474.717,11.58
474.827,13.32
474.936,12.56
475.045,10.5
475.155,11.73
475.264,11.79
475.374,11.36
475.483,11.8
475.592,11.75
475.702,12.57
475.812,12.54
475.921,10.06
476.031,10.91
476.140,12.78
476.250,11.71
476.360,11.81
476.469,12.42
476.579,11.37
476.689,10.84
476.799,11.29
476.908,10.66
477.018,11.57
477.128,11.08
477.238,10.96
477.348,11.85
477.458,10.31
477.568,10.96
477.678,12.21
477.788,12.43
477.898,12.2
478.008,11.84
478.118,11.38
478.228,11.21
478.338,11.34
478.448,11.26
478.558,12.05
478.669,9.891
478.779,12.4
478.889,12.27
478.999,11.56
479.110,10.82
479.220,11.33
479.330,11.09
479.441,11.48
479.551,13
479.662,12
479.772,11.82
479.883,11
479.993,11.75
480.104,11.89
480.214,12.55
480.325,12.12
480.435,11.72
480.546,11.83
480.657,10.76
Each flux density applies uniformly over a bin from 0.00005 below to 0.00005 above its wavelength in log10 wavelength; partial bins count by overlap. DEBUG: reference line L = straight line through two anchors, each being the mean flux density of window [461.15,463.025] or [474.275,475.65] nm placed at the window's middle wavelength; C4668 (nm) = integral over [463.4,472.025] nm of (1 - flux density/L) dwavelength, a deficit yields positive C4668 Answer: 0.19 nm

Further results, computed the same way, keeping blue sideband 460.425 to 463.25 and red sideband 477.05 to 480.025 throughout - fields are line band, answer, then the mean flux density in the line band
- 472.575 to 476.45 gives -0.09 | 11.9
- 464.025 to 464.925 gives 0.03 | 11.6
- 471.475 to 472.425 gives -0.04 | 12.2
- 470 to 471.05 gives 0.02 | 11.6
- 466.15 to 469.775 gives 0.09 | 11.6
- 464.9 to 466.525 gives 0.01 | 12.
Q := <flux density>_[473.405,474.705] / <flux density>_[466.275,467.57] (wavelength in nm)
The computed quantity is 1.04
